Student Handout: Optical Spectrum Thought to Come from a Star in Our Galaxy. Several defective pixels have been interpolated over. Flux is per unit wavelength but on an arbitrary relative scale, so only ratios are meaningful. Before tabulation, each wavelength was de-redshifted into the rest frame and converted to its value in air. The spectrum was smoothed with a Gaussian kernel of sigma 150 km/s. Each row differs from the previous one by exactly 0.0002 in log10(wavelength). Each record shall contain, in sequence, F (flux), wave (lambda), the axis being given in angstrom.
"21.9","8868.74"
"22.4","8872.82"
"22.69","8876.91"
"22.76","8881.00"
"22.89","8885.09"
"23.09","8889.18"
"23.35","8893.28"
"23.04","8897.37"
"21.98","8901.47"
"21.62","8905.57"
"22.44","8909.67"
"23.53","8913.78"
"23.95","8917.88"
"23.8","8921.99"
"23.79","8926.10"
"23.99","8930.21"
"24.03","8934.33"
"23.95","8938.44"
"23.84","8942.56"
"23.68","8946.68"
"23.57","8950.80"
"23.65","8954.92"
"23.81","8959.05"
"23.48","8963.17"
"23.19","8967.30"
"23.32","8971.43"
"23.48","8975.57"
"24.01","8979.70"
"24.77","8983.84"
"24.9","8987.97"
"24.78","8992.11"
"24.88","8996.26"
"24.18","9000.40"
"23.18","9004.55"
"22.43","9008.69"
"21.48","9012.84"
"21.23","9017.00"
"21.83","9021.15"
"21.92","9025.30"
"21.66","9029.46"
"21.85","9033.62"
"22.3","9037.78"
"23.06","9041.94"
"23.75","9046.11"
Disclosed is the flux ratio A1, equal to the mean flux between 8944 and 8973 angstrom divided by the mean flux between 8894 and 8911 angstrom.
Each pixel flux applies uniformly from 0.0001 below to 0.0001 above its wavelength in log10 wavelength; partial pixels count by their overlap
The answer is 1.1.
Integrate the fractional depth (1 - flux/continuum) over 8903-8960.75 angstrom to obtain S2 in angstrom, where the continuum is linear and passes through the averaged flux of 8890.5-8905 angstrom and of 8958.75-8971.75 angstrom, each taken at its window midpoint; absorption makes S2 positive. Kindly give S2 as -1.2 angstrom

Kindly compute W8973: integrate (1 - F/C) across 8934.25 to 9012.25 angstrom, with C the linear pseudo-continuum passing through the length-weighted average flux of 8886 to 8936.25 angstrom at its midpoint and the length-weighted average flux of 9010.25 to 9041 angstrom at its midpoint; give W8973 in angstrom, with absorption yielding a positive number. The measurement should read -4.7 angstrom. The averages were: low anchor 23.2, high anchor 21.8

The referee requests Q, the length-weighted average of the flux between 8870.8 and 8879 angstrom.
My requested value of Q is 22.5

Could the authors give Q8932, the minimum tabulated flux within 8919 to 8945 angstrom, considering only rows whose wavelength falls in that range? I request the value 23.79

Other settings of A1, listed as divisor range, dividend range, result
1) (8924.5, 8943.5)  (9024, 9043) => 0.92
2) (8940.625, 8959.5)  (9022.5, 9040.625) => 0.93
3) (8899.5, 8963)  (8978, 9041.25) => 0.98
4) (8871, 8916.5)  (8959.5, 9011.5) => 1.05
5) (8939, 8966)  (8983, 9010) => 1.02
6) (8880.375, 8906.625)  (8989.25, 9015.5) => 1.03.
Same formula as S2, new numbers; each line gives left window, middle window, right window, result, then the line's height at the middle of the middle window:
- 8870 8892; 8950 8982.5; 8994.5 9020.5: -1.13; 22.8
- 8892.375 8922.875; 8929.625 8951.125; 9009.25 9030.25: -1.24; 22.6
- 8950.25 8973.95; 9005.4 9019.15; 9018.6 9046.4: 0.46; 22.6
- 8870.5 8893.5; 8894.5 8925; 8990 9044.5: -0.22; 22.8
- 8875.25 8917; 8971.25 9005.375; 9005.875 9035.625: -3.39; 22.1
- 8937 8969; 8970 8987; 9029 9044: -0.55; 23.2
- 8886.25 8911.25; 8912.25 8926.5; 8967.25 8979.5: -0.58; 22.8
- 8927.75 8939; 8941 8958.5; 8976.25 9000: 0.34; 24.2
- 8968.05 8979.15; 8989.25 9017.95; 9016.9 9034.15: -1.03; 22.5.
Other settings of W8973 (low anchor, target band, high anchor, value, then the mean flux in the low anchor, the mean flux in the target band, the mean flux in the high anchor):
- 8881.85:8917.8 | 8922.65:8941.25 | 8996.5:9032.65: -1.0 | 22.8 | 23.9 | 22.4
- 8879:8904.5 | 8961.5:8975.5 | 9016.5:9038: -0.7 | 22.8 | 23.3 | 21.8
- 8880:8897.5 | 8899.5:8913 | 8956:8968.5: 0.6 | 23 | 22.2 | 23.5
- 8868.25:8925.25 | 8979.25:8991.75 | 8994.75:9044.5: -1.1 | 22.9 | 24.7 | 22.5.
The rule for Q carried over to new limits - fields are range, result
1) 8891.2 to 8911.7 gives 22.5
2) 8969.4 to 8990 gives 24.1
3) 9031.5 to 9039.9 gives 22.1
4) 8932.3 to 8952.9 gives 23.8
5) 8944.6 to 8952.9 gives 23.6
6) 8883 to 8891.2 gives 23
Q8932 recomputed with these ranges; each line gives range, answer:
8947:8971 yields 23.19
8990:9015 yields 21.48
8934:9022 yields 21.23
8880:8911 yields 21.62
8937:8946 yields 23.84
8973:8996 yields 23.48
